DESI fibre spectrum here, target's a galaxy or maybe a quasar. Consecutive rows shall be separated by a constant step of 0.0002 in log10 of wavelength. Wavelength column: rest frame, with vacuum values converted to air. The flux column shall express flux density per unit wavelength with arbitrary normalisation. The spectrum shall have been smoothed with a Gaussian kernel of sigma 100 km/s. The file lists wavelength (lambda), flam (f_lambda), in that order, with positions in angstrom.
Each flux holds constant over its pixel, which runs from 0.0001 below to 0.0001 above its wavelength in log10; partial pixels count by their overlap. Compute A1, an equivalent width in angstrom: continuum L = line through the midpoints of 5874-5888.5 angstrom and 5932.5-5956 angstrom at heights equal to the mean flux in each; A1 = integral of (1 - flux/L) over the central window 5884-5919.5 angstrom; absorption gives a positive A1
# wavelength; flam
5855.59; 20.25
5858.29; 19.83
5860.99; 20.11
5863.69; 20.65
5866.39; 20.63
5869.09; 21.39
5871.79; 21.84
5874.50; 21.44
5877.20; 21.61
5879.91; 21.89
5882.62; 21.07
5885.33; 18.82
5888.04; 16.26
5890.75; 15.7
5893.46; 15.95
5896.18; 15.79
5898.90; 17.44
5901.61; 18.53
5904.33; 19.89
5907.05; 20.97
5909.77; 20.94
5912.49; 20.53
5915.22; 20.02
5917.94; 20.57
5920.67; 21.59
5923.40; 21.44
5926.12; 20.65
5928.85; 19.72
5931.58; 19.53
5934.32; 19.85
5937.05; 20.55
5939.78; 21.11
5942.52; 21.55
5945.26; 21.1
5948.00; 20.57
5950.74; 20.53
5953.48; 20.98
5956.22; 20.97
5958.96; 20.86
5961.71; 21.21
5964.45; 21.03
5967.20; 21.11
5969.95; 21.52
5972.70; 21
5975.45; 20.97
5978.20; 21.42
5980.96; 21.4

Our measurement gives 3.29 angstrom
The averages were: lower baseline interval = 20.4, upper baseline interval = 20.8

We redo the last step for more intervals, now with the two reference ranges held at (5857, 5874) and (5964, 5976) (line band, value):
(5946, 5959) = 0.2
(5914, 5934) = 0.5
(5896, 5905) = 1.2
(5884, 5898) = 2.9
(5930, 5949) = 0.4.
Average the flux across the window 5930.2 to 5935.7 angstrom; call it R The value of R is 19.7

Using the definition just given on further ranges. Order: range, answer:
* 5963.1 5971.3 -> 21.2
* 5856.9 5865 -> 20.2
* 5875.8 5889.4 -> 19.9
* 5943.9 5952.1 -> 20.7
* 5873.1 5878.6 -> 21.5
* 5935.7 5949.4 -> 21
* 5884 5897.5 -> 16.5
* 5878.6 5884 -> 21.5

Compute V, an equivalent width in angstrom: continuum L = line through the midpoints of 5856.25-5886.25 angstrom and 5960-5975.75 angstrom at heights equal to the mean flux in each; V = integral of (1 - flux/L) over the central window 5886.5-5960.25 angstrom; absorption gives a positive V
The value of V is 4.4 angstrom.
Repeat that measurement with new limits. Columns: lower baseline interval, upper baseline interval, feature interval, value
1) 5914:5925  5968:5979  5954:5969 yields 0.07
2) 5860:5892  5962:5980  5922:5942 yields 0.28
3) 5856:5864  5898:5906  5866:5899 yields 0.35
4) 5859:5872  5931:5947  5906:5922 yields -0.05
